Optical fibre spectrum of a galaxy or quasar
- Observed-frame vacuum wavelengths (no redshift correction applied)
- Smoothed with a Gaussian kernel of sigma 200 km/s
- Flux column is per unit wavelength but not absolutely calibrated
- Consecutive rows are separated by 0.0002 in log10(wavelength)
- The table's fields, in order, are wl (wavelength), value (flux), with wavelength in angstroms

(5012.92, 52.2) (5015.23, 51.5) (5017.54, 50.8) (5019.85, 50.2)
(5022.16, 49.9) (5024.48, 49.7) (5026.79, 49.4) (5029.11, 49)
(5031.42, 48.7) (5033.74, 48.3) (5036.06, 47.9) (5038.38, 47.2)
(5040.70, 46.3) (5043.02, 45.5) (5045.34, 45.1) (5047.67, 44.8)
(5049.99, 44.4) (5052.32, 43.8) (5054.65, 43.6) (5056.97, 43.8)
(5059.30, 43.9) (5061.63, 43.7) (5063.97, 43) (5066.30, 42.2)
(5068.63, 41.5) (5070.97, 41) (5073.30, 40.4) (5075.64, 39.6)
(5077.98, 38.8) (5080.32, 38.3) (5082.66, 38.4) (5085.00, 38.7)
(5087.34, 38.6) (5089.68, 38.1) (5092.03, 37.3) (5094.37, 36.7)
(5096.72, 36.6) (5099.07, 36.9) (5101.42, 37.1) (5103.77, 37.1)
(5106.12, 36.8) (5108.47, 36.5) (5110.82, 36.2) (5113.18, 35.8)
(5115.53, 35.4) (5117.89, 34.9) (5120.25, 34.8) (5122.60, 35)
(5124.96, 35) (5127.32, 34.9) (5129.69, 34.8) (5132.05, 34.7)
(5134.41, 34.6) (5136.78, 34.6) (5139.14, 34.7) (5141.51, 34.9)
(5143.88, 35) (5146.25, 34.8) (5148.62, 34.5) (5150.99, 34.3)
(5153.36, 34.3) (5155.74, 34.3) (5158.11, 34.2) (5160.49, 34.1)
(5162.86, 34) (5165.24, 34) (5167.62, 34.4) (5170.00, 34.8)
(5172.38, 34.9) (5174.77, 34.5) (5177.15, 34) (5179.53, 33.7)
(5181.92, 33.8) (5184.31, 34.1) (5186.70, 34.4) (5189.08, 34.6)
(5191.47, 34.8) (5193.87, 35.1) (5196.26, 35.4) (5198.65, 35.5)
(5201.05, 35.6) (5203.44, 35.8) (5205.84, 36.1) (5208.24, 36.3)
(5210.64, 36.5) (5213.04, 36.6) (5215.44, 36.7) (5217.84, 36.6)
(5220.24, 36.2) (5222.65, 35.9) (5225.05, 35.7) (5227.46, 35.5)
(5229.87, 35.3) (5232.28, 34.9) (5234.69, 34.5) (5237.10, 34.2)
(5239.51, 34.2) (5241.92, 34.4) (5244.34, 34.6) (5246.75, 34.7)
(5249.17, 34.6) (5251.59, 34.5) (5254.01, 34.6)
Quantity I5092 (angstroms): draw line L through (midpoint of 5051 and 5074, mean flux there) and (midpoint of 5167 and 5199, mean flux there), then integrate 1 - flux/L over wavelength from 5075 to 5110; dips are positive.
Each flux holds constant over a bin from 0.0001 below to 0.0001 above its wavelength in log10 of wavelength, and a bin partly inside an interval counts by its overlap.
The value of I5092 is 2.6 angstroms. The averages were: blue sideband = 42.7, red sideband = 34.6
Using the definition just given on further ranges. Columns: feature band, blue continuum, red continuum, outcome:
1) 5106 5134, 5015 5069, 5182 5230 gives 4.0 angstroms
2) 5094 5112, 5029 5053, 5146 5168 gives 1.4 angstroms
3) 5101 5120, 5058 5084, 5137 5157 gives 0.8 angstroms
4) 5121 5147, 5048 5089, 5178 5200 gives 2.0 angstroms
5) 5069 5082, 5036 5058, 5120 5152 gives 0.7 angstroms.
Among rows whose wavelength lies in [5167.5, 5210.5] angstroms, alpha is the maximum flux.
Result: 36.3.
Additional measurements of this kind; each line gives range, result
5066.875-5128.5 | 41.5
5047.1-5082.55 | 44.8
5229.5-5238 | 35.3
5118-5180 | 35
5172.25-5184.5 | 34.9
